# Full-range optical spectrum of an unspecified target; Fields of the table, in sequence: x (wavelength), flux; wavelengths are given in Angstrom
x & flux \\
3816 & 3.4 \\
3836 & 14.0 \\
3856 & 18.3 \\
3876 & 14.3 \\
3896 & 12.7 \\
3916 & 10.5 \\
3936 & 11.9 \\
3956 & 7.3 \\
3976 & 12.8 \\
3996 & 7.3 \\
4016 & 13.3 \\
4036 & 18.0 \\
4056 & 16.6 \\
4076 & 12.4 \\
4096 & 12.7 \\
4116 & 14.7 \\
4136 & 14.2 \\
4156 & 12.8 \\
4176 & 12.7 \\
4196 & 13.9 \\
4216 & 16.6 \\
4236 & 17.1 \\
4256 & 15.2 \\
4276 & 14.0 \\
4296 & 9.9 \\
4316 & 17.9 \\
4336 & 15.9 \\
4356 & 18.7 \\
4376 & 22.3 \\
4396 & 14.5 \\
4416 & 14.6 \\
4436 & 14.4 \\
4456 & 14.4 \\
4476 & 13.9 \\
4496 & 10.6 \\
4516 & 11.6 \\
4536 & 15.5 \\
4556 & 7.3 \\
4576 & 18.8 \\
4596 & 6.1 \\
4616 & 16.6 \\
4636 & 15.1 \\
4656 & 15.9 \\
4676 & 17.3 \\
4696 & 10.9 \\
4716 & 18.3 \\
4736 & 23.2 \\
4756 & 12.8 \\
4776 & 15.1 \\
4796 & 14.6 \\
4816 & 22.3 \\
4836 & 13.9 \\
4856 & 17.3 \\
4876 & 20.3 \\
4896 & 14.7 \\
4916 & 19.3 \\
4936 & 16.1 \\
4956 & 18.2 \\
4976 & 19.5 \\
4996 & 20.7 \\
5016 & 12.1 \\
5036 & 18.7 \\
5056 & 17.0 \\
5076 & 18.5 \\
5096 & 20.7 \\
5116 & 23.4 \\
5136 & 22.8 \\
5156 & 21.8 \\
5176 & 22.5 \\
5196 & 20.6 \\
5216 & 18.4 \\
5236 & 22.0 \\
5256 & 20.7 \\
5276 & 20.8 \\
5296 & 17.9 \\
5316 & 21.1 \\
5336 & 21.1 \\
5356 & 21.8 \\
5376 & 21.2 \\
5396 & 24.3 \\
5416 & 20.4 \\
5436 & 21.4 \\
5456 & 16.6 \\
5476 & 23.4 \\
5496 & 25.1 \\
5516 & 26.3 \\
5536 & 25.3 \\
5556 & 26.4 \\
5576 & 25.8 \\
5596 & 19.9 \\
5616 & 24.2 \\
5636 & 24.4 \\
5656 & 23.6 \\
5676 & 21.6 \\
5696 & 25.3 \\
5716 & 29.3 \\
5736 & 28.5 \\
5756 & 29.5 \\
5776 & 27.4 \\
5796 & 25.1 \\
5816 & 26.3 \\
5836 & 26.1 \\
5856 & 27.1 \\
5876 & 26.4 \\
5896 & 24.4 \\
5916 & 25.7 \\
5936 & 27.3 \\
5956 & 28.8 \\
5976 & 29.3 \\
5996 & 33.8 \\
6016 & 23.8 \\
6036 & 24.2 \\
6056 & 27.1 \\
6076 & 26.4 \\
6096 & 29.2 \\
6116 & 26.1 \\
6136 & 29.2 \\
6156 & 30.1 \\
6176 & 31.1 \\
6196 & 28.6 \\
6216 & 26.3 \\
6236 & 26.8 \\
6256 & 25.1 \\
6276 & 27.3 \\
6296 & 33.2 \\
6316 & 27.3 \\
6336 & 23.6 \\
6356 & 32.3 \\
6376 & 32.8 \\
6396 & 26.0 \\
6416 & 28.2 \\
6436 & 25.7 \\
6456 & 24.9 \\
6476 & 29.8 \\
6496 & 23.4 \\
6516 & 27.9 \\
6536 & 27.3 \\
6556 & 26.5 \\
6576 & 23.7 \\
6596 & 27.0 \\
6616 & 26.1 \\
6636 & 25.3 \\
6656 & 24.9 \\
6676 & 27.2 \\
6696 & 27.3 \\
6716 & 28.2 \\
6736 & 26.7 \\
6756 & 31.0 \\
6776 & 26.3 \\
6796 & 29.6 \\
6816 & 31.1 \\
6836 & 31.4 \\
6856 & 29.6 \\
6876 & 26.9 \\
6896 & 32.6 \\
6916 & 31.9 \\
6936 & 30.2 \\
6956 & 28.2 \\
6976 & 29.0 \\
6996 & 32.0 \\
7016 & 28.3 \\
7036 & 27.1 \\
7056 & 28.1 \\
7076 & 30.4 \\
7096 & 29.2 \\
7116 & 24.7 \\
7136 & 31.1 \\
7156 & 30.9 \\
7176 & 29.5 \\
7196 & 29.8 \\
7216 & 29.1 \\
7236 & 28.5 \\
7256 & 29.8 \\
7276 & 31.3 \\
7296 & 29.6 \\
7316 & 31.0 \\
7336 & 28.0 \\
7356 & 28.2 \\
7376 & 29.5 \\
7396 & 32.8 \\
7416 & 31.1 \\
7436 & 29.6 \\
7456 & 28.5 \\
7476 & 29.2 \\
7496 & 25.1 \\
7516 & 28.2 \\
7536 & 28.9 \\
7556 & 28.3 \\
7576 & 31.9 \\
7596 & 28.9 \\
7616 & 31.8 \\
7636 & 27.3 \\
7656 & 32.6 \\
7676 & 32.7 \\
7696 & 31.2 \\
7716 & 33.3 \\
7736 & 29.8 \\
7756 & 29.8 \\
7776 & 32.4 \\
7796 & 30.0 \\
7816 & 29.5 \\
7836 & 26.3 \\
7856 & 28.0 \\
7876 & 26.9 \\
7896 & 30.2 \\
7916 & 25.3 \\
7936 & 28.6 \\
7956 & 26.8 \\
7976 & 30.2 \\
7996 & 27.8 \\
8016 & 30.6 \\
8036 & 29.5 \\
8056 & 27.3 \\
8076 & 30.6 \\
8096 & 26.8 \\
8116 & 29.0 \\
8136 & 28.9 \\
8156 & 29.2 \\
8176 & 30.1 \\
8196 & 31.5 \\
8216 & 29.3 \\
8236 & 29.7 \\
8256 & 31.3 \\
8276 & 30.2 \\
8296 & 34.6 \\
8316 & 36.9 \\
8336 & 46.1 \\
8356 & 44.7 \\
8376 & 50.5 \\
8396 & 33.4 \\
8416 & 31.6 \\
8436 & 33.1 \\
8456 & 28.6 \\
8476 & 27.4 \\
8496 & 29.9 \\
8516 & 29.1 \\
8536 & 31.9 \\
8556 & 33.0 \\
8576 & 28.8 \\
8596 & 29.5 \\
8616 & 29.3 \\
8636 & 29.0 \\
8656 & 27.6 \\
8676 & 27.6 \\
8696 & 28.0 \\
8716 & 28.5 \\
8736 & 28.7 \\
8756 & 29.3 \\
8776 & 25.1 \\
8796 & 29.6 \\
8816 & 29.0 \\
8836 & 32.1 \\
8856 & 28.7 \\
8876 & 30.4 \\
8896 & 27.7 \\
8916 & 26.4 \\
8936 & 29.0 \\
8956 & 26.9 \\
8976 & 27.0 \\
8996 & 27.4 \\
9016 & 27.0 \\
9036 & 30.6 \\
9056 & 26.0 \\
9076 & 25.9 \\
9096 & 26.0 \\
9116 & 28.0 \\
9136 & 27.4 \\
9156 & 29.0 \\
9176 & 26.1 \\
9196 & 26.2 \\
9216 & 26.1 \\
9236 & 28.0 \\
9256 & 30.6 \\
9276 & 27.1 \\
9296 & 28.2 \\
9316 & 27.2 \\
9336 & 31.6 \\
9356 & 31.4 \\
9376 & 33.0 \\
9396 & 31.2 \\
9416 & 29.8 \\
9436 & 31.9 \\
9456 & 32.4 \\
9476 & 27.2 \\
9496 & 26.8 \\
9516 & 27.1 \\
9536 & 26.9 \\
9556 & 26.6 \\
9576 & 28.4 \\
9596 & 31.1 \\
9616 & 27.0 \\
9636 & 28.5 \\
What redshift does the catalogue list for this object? 0.27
